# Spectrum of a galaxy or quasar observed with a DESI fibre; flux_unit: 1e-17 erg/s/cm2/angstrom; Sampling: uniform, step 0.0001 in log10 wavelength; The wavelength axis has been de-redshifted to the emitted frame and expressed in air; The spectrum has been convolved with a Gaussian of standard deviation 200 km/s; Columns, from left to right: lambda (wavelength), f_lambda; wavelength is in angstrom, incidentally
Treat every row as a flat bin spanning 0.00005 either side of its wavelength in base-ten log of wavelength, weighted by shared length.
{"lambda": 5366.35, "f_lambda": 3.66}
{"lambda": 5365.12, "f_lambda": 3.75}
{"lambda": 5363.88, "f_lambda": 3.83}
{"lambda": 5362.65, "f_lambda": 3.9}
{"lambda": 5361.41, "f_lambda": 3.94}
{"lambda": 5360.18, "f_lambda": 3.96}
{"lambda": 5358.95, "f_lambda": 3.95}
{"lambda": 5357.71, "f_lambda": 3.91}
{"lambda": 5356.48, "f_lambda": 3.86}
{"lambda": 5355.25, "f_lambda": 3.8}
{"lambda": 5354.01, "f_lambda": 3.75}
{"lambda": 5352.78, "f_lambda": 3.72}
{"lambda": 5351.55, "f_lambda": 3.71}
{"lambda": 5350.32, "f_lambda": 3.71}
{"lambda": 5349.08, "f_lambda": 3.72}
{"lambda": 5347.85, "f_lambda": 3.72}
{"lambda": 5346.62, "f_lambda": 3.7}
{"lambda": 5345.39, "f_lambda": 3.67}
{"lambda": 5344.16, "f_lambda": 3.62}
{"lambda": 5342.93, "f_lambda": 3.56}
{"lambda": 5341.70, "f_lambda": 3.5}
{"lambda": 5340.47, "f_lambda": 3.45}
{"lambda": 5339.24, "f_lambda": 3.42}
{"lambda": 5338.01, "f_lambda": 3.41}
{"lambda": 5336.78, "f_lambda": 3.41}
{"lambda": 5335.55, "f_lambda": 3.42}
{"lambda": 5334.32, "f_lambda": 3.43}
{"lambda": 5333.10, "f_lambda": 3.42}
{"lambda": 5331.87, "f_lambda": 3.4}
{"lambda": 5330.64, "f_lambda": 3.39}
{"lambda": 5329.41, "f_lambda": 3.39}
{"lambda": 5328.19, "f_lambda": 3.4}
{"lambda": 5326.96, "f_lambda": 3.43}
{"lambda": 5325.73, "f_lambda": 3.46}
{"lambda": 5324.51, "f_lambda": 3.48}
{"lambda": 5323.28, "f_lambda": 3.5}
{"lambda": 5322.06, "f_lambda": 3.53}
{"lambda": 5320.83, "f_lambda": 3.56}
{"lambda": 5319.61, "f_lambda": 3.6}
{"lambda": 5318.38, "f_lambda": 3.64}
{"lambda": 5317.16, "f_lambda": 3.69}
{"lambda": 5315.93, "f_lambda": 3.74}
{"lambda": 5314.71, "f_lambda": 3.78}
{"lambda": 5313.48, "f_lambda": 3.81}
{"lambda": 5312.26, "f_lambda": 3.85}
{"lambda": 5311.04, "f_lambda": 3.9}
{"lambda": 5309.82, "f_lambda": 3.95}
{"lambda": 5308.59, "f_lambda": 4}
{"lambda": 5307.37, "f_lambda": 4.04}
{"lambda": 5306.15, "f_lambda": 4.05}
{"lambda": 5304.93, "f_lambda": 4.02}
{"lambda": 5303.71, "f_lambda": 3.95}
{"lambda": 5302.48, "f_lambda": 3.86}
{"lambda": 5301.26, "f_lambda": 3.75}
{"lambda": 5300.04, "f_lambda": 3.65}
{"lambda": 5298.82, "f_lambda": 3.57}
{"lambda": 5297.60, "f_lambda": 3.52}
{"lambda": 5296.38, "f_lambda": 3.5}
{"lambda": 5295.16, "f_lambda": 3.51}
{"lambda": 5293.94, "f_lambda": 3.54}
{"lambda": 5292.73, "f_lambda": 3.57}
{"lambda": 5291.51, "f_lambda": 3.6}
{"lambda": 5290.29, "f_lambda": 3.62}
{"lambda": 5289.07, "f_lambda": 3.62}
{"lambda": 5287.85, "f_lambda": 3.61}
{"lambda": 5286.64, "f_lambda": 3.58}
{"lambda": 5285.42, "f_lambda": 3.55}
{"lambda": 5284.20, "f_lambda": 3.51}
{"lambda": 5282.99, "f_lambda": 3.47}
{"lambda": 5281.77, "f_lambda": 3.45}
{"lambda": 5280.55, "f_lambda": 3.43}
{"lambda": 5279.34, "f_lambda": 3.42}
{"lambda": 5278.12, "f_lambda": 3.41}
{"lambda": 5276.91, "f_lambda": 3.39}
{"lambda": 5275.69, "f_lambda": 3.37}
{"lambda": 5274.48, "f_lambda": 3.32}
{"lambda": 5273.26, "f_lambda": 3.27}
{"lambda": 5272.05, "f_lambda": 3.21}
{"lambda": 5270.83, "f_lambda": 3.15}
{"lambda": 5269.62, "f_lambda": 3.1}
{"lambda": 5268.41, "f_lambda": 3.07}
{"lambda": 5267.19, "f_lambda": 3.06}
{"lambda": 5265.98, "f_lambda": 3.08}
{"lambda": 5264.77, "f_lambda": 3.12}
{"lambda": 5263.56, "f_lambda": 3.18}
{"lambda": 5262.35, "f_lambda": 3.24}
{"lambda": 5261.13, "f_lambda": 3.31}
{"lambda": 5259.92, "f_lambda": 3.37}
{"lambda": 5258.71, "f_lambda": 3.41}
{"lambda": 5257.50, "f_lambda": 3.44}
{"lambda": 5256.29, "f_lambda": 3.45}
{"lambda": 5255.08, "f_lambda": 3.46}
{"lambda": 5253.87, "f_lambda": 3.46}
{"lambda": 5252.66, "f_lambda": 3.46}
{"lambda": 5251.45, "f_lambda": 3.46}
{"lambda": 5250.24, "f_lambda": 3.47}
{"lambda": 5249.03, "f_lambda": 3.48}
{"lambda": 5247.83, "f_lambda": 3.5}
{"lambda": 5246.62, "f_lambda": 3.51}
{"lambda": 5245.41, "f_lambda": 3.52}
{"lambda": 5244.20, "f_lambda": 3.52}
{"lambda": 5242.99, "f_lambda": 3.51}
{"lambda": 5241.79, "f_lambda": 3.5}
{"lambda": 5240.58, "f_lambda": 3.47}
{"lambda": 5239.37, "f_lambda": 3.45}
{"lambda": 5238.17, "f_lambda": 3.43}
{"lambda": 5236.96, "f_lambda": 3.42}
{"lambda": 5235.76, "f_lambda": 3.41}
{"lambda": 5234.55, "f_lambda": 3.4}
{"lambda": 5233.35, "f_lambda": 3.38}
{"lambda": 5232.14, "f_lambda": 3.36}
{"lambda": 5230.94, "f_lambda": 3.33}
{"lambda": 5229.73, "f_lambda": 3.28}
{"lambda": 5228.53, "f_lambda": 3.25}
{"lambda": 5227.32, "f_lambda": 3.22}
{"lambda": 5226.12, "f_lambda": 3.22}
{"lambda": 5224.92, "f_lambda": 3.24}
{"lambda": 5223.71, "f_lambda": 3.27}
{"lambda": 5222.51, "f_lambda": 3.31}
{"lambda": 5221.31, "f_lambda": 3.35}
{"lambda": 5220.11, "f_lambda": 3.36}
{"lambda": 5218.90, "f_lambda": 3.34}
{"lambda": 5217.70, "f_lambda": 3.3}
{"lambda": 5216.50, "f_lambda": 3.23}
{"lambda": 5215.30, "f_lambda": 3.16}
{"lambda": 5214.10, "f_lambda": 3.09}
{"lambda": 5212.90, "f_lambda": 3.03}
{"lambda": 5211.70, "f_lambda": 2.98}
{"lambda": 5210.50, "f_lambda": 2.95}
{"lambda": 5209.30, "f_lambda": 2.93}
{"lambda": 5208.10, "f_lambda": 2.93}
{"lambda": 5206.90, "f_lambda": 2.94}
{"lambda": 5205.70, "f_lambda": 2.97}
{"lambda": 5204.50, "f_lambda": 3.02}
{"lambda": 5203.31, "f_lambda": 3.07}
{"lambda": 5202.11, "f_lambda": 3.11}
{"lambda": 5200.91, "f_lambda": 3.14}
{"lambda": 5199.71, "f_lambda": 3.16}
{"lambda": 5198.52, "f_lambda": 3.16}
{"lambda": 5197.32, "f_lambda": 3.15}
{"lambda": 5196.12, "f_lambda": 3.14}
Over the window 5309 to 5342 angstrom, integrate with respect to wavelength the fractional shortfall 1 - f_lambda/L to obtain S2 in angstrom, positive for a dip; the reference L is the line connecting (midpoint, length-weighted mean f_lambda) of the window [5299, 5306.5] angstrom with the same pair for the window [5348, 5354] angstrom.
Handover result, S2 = 2.0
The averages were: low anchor 3.85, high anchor 3.72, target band 3.56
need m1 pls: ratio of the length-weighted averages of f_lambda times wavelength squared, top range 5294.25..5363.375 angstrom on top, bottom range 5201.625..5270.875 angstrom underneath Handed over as 1.16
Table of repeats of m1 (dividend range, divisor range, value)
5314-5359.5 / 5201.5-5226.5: 1.20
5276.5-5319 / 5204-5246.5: 1.16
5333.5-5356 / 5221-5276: 1.12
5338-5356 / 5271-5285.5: 1.10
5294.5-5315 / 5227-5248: 1.14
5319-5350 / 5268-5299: 1.04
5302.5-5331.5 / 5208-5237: 1.19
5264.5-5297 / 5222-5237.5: 1.04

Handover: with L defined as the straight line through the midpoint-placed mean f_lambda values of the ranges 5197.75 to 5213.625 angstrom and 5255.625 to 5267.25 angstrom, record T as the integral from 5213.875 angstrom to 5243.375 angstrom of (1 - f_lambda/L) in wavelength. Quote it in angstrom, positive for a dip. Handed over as -1.88 angstrom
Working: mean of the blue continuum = 3.03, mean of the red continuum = 3.28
